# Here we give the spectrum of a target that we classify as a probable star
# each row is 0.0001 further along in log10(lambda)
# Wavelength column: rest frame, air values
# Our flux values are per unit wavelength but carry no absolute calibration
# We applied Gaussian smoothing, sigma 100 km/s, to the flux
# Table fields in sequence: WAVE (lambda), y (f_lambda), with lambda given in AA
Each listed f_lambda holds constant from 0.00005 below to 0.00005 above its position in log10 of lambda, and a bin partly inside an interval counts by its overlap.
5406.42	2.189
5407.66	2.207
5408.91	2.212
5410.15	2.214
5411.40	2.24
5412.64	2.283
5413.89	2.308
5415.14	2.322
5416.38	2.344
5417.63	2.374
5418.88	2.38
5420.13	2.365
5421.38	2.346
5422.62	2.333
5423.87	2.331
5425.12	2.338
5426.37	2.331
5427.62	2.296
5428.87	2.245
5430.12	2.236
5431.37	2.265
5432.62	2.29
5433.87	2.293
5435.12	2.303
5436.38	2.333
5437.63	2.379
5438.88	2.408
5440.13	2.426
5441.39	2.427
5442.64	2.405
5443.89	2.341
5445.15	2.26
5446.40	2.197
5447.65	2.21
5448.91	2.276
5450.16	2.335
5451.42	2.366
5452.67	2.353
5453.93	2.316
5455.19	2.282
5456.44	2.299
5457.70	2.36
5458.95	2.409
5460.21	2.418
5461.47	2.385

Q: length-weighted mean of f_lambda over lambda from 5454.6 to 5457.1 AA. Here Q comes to 2.29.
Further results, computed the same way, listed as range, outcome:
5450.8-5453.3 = 2.36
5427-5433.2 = 2.27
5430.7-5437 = 2.29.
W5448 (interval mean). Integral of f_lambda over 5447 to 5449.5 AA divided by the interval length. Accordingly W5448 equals 2.24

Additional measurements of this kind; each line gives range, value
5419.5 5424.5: 2.34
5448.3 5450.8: 2.31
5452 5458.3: 2.32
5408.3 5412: 2.22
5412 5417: 2.32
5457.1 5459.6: 2.39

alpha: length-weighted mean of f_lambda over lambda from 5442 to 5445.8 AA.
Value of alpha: 2.34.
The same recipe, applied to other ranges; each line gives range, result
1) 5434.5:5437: 2.31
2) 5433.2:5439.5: 2.34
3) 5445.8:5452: 2.28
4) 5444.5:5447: 2.23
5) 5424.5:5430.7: 2.29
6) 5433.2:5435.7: 2.3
